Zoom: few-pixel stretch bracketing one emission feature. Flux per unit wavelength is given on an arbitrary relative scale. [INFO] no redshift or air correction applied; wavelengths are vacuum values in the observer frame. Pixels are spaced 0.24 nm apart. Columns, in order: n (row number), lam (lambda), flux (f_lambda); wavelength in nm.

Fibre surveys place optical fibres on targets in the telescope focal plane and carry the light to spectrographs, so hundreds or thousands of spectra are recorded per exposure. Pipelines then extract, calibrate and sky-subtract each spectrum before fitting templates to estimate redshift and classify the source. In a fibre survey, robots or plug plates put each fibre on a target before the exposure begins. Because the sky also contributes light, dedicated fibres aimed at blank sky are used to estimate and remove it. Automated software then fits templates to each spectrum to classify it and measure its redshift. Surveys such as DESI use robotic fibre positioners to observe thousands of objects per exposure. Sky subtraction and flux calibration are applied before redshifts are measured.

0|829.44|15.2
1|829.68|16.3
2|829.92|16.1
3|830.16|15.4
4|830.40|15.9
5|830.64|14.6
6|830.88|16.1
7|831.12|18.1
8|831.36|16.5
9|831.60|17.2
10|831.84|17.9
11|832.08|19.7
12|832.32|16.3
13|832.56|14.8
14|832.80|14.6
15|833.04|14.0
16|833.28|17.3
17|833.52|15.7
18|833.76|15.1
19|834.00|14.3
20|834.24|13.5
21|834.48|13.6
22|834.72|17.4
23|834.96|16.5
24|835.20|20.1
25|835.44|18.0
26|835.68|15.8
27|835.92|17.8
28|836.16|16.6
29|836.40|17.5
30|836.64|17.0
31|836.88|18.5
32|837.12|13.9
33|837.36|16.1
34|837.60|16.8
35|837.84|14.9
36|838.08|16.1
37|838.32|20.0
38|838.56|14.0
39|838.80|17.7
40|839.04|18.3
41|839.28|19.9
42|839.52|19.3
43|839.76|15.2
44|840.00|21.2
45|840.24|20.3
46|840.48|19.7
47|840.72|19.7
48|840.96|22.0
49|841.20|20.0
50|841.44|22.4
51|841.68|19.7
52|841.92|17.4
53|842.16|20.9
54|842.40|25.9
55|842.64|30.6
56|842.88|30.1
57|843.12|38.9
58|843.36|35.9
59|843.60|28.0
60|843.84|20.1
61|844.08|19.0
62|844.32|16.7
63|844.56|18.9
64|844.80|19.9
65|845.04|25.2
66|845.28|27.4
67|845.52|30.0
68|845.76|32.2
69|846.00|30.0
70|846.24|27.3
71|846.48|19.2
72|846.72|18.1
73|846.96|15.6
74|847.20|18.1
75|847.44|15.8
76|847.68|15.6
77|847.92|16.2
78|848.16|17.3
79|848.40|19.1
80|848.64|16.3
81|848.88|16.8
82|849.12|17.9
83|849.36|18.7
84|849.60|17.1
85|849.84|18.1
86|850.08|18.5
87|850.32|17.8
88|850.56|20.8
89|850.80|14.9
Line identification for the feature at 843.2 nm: H-alpha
